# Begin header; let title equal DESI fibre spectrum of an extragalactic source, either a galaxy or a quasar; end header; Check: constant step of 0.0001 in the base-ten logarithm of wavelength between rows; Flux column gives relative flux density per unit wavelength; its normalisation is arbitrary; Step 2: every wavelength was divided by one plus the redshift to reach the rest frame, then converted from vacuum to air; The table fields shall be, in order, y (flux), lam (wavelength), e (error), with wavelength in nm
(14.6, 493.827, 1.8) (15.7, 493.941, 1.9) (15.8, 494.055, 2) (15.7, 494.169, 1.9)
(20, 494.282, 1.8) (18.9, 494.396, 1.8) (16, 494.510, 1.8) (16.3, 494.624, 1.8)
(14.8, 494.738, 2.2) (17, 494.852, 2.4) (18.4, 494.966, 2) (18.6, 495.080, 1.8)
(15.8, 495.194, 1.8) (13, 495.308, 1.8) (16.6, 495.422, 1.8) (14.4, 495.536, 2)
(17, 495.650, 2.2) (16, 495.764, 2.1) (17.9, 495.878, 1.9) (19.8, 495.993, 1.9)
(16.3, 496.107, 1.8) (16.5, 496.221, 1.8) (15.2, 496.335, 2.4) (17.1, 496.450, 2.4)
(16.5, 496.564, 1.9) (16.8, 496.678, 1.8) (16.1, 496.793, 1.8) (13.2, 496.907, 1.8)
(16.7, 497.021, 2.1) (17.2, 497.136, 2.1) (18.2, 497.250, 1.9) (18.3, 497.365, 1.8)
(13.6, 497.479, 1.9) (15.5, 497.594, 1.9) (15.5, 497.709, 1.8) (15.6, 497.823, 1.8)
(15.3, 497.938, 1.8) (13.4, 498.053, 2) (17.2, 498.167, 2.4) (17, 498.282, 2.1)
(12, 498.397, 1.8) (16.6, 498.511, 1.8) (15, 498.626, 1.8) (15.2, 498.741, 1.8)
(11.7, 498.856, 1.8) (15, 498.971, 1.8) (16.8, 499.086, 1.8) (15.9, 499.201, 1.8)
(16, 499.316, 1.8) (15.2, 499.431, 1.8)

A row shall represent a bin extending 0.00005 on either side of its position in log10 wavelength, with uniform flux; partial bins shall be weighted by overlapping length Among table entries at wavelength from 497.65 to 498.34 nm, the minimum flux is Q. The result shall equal 13.4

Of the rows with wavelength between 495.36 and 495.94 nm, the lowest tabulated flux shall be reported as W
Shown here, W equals 14.4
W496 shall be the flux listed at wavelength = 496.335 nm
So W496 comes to 15.2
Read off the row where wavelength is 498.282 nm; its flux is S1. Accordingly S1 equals 17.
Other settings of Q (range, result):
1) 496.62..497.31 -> 13.2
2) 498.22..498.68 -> 12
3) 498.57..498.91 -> 11.7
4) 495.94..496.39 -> 15.2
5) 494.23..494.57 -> 16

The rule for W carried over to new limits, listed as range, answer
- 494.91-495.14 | 18.4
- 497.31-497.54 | 13.6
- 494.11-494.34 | 15.7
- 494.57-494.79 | 14.8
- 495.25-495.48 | 13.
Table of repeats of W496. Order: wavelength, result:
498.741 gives 15.2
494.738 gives 14.8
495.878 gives 17.9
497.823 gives 15.6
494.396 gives 18.9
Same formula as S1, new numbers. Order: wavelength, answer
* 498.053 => 13.4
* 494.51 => 16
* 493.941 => 15.7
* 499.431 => 15.2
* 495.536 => 14.4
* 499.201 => 15.9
